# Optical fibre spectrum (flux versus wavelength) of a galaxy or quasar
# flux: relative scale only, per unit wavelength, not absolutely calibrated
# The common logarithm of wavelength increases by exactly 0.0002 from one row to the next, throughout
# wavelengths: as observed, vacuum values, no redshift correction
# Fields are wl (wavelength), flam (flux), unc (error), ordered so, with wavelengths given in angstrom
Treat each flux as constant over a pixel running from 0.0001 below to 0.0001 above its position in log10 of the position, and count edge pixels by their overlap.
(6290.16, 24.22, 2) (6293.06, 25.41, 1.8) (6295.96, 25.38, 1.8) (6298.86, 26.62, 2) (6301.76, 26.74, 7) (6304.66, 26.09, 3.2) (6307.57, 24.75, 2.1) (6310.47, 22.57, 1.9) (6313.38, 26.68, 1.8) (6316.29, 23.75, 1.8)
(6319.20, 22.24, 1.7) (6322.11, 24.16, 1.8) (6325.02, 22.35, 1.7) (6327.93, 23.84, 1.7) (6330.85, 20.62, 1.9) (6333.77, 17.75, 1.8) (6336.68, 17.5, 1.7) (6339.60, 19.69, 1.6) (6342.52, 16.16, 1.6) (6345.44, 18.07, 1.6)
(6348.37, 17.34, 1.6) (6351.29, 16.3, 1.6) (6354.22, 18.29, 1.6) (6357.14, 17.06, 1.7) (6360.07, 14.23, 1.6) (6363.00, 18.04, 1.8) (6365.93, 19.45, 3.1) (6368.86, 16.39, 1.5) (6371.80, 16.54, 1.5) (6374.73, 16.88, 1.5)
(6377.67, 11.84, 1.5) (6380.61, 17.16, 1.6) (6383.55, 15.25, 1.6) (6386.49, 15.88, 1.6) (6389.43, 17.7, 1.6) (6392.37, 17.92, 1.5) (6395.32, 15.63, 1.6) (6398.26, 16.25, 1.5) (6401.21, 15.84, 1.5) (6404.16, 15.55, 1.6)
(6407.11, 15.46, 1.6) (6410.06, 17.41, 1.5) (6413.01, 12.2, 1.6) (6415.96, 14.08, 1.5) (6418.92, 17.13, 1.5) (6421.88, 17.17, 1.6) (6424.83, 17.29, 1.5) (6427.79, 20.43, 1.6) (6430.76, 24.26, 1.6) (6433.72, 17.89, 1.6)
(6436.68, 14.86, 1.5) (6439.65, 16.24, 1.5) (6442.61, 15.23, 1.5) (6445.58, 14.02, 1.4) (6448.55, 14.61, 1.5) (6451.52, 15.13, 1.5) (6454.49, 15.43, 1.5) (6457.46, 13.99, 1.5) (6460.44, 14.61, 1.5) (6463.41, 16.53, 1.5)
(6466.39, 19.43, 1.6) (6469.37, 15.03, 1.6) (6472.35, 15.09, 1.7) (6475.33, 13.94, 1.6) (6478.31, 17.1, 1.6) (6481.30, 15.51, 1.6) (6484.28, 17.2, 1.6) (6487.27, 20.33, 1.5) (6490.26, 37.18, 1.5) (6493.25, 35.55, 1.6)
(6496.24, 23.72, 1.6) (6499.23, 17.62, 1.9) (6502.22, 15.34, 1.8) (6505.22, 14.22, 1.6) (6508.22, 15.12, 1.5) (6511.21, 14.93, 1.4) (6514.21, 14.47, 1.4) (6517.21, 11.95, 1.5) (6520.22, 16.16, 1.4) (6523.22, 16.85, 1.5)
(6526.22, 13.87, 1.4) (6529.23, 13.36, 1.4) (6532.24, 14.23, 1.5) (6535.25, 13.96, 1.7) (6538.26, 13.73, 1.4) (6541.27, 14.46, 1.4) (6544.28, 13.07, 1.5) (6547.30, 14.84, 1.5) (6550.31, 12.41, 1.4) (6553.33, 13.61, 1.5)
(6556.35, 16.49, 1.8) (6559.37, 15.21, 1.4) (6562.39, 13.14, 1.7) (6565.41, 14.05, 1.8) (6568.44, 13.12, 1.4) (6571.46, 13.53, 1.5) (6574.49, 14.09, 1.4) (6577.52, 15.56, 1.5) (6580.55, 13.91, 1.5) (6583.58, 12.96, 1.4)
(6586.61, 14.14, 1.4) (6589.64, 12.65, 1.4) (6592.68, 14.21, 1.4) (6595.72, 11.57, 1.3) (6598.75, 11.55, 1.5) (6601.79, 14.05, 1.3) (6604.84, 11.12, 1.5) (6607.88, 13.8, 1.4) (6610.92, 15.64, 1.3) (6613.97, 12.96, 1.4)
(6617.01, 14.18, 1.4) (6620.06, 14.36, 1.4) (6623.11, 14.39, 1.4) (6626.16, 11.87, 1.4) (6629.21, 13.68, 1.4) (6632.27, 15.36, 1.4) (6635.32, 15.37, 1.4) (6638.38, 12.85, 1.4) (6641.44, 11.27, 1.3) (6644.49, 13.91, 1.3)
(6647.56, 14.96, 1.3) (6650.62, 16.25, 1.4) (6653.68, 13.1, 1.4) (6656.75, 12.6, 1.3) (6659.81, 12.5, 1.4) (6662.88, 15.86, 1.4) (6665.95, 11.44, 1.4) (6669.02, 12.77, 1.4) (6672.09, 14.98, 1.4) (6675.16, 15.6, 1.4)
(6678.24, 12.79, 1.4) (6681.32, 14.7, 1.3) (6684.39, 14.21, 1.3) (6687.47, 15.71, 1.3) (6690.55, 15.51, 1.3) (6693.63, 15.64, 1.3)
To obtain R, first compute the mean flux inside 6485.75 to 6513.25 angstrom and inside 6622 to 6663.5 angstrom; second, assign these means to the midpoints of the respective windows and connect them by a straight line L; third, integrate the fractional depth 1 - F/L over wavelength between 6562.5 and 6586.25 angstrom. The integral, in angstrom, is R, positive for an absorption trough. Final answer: 4.9 angstrom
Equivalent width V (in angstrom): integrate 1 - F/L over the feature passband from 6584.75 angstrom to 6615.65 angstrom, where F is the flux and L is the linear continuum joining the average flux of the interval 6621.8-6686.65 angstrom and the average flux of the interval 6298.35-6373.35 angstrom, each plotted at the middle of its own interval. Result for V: 3.7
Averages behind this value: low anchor 20.4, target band 13.2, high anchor 13.9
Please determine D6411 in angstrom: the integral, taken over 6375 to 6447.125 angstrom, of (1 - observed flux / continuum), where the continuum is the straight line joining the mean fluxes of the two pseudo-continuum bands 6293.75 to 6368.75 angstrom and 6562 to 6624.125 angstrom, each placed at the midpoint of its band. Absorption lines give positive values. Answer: 8.93 angstrom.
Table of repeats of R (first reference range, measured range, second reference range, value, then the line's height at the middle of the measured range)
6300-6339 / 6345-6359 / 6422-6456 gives 2.65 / 21.3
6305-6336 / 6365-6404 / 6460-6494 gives 9.48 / 21.5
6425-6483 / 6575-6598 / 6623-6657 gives 1.60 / 14.5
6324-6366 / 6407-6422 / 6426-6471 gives 1.47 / 17.1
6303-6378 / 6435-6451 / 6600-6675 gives 2.36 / 17.6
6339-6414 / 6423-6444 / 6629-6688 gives -2.70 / 16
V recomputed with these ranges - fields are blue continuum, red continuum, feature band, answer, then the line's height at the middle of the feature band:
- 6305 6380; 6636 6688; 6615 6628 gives 0.8 angstrom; 14.5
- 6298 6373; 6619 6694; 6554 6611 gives 6.8 angstrom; 15.5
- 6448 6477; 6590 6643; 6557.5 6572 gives 0.2 angstrom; 14.1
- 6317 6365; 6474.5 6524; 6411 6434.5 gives 1.7 angstrom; 18.9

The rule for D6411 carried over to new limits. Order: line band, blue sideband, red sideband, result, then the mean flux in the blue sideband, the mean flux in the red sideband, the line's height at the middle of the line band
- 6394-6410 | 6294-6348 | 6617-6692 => 3.5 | 22.4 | 14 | 20.4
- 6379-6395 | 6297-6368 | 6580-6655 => 2.3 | 20.8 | 13.6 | 19.4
